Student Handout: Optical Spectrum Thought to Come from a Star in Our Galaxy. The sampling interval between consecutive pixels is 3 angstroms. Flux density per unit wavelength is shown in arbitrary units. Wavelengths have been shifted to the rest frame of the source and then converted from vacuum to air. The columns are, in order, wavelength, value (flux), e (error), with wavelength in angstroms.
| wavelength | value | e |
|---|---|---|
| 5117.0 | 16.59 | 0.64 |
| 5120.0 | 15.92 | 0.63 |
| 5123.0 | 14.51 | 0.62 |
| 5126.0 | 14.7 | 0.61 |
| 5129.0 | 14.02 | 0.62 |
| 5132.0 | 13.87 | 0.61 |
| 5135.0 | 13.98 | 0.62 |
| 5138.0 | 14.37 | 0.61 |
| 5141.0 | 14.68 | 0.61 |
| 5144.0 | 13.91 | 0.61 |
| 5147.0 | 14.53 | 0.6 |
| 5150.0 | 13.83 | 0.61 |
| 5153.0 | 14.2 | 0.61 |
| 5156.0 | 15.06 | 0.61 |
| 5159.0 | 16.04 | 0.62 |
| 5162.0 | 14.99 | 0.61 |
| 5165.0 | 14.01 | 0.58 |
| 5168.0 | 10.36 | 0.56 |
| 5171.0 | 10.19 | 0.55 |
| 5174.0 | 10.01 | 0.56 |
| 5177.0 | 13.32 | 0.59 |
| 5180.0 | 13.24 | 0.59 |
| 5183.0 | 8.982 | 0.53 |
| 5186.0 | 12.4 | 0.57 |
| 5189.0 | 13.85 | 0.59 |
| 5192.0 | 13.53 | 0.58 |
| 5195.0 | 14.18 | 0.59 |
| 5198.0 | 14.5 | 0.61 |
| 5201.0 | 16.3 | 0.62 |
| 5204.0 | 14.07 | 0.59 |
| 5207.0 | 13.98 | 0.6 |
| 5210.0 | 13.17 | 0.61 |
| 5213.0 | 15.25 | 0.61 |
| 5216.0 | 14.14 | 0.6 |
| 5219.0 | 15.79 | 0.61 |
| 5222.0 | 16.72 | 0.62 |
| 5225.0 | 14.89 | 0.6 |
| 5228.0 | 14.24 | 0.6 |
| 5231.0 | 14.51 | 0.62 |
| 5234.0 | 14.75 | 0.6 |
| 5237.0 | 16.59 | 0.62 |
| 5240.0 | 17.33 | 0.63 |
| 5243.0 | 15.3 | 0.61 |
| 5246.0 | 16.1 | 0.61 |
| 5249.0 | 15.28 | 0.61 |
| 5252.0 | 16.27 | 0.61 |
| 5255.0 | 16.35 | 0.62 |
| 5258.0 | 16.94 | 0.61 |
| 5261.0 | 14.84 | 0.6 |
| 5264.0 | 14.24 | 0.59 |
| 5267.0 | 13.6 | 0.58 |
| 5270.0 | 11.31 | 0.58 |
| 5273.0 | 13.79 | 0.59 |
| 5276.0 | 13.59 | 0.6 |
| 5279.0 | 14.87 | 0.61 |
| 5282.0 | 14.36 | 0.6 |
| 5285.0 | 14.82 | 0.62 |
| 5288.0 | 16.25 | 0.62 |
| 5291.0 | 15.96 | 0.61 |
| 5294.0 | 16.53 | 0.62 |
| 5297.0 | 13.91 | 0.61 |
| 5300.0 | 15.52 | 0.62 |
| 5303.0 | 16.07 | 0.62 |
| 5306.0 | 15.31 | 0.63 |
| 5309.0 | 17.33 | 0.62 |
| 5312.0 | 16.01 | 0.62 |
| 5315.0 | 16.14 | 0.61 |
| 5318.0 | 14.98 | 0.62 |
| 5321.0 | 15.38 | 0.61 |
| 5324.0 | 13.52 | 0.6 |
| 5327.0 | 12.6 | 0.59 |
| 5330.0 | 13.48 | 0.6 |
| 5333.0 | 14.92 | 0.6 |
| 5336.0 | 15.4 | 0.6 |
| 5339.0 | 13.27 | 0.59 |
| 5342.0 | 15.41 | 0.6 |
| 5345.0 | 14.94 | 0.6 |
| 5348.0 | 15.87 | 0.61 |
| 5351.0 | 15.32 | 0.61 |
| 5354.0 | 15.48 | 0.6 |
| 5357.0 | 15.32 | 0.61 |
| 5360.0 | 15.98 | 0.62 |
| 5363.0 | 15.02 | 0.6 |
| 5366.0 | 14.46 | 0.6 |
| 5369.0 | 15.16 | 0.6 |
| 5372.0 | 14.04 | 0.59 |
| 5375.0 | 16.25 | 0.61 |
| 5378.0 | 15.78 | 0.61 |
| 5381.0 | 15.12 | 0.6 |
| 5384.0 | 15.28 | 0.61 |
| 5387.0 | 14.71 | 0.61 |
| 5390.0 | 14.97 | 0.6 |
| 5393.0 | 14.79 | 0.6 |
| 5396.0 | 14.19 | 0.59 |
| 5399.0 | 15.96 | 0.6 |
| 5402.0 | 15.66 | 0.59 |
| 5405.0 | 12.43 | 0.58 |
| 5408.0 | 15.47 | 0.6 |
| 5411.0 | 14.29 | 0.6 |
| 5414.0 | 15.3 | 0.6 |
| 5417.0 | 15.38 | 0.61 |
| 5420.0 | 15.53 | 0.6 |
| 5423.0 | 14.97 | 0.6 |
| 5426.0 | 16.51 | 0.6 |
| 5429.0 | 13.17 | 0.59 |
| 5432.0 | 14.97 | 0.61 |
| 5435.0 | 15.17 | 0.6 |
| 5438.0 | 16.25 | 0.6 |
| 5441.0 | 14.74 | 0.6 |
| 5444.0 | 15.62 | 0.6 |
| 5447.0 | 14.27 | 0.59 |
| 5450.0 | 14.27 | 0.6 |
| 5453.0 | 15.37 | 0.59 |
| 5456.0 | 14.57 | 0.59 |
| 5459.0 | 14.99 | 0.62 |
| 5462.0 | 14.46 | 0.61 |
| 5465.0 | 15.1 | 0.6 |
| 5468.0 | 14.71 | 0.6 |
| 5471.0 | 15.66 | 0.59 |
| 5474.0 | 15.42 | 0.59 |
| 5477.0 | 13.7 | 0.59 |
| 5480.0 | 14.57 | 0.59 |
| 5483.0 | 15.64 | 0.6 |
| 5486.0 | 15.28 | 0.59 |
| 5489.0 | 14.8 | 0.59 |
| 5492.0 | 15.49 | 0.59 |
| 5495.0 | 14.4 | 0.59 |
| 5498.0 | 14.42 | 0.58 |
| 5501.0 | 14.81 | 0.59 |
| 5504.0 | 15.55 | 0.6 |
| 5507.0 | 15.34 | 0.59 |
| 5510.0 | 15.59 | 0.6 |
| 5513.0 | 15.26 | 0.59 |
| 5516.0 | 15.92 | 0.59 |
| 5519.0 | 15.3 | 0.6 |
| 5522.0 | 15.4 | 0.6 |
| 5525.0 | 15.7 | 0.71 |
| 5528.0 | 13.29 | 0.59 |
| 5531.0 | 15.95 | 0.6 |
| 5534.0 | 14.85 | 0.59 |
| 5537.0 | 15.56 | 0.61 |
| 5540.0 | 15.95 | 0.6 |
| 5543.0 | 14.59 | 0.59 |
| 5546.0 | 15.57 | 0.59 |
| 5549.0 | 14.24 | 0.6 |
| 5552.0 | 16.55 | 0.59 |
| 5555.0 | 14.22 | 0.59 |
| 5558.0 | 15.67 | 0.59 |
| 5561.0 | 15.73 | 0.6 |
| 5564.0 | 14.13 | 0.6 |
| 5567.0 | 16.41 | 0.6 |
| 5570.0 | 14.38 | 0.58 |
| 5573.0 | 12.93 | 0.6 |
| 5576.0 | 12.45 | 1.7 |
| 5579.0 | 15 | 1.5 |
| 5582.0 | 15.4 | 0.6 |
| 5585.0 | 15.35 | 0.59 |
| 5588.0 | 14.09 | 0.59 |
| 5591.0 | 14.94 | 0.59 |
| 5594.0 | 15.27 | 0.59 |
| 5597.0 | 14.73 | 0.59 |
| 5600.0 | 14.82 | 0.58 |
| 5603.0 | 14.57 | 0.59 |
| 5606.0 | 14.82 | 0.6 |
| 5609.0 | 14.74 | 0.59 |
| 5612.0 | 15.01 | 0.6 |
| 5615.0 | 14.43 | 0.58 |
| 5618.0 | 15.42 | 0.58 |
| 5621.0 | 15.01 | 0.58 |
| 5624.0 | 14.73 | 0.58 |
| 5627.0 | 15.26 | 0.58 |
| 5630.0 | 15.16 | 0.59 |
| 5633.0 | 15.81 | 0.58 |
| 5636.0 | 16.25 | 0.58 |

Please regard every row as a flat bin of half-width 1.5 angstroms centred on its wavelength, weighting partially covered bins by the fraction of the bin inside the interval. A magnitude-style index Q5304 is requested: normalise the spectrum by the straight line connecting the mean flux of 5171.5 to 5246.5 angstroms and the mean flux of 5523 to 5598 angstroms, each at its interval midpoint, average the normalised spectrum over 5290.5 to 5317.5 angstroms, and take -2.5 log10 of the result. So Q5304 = -0.10 mag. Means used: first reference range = 14.2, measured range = 15.8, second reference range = 14.9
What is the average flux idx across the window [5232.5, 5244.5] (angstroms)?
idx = 16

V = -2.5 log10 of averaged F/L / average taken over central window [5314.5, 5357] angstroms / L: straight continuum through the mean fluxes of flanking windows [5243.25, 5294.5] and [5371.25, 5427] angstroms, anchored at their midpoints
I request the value 0.02 mag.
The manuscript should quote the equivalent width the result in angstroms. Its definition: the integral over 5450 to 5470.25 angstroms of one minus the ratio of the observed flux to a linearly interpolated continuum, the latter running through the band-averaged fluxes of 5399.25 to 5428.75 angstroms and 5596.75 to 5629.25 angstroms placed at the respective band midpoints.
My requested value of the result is 0.2 angstroms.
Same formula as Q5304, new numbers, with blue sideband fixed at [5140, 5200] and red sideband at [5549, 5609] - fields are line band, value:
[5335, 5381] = -0.09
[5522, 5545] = -0.04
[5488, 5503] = -0.02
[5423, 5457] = -0.05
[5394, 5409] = -0.04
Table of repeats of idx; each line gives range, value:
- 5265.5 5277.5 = 13.1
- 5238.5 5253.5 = 16.1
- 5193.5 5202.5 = 15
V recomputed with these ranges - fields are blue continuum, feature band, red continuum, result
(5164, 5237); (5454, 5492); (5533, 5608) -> -0.03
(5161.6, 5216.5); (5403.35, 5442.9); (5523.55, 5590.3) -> -0.05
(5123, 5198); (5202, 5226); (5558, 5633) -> -0.09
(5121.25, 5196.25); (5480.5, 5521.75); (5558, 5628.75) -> -0.05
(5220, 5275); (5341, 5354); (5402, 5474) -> -0.02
